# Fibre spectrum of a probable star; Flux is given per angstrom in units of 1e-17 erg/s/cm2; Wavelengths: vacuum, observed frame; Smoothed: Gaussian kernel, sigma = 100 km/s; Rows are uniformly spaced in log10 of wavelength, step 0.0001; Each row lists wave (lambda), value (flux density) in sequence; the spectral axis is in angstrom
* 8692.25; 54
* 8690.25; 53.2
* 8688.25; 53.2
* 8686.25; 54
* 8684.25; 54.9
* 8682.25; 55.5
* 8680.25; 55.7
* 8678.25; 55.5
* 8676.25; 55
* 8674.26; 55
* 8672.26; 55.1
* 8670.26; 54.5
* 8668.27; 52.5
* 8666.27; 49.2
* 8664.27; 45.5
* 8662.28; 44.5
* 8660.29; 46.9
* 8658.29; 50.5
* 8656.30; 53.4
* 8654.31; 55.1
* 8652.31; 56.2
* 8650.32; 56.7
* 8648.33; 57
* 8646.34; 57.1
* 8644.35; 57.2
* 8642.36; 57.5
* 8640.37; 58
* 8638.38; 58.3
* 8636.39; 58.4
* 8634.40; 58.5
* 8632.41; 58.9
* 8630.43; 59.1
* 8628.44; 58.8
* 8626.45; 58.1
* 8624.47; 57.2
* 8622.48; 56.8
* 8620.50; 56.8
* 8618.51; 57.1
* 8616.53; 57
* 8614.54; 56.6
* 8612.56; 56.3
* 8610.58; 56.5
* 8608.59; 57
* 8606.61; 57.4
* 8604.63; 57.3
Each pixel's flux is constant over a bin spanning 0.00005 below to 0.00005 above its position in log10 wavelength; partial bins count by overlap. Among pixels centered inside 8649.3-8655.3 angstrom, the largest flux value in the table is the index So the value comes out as 56.7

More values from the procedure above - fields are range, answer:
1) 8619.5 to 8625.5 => 57.2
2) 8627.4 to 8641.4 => 59.1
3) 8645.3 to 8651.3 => 57.1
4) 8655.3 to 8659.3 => 53.4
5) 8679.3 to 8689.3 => 55.7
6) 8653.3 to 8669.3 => 55.1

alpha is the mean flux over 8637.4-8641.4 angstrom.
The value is 58.1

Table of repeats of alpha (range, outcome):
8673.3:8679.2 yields 55.2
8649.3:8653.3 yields 56.5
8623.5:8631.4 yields 58.3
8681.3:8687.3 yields 54.8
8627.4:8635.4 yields 58.8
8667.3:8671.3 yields 53.6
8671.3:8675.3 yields 55.1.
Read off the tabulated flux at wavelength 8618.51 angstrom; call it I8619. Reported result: 57.1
